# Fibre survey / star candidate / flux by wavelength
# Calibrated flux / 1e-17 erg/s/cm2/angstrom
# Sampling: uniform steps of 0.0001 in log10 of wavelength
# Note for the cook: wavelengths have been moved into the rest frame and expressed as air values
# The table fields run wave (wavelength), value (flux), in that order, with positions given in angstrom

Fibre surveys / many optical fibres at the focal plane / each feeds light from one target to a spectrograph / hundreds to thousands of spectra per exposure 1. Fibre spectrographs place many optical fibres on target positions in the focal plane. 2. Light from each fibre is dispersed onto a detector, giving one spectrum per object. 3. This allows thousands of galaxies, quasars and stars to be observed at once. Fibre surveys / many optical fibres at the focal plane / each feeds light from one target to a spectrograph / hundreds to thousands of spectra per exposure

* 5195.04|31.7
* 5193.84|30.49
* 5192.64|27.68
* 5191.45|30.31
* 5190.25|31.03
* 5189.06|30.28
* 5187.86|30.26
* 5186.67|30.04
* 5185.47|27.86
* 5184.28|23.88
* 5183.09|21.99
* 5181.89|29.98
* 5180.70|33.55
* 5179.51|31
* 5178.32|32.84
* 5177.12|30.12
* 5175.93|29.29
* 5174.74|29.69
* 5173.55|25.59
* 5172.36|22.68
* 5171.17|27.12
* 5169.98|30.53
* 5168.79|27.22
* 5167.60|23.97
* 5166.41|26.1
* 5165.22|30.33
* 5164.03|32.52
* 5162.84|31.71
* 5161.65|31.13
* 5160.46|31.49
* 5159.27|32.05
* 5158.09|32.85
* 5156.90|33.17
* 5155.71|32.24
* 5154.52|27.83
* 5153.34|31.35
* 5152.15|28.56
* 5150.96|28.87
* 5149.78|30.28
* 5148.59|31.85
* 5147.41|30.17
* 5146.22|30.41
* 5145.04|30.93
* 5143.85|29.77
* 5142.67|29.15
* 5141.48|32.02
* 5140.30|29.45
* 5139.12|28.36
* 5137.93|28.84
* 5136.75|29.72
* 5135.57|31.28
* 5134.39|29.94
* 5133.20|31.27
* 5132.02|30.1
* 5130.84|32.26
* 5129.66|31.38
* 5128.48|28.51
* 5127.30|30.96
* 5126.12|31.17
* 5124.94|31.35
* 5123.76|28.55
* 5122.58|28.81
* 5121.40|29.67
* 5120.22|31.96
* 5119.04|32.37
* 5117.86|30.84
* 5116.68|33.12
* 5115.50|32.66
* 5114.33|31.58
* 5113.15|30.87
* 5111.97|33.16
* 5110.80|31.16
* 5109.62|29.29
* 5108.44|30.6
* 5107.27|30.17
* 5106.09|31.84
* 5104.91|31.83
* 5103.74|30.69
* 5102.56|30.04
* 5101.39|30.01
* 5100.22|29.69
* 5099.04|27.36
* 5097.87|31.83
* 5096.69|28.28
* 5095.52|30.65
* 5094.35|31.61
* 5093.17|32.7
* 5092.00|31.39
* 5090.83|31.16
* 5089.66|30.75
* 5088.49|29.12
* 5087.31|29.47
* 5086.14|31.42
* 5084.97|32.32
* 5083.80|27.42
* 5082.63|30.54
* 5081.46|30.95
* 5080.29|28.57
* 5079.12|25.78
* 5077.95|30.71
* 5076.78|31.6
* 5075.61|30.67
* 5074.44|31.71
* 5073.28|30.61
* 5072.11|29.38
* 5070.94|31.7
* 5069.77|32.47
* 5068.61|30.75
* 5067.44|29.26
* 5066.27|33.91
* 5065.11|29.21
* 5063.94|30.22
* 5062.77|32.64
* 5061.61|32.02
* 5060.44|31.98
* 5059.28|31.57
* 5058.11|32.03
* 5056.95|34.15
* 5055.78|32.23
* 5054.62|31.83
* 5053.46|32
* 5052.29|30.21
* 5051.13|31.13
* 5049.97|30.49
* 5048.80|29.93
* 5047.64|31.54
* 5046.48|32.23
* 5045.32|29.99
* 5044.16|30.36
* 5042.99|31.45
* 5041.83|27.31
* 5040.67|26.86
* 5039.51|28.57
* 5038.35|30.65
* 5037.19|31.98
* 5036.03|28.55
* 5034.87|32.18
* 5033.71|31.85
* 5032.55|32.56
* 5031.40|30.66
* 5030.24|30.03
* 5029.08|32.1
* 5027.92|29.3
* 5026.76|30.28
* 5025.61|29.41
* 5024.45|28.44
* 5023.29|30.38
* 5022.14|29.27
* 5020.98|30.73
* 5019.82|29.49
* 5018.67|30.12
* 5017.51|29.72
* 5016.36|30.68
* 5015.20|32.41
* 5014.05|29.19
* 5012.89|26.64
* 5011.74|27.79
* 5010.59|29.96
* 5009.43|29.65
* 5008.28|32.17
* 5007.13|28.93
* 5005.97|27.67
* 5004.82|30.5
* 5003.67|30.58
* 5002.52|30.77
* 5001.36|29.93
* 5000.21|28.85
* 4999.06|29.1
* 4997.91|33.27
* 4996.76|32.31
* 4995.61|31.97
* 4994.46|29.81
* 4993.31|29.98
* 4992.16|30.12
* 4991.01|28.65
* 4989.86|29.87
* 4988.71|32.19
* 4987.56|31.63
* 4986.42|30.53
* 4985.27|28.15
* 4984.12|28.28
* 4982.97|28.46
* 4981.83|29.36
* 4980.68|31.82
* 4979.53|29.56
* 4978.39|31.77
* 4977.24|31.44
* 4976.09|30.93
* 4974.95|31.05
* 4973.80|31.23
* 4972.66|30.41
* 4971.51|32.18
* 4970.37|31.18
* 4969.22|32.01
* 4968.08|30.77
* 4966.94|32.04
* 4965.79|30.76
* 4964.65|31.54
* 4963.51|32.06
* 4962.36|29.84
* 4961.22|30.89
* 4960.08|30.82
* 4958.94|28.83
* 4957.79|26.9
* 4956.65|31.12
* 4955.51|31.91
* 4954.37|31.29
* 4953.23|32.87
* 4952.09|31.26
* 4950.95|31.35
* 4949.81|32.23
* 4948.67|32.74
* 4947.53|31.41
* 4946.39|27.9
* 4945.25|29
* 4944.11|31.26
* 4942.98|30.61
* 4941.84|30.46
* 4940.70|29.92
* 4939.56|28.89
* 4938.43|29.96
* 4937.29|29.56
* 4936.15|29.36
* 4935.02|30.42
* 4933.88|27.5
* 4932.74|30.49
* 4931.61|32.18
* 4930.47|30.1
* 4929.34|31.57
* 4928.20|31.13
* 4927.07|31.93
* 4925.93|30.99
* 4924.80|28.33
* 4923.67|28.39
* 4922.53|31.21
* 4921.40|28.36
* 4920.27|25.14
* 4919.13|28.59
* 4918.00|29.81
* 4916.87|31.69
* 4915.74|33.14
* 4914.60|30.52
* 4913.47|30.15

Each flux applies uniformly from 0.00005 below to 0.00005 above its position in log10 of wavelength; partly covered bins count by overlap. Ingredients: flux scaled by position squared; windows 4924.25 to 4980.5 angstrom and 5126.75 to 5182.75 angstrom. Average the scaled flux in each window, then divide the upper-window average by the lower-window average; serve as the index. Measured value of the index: 1.1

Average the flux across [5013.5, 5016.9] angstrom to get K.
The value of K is 30.8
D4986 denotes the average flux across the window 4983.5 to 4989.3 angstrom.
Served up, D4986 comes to 30.1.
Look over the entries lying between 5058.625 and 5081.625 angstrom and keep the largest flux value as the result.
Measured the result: 33.91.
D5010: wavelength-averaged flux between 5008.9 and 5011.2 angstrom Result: 29.7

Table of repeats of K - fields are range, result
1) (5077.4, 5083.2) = 29.3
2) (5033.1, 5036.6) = 30.9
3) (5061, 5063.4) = 32.2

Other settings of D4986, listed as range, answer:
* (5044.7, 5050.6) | 30.9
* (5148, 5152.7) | 29.9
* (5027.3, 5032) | 30.5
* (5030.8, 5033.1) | 31.7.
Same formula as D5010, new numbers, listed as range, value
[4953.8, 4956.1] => 31.6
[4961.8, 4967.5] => 31.2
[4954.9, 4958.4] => 29.9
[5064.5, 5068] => 30.8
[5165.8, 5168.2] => 25.1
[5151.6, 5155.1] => 29.3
